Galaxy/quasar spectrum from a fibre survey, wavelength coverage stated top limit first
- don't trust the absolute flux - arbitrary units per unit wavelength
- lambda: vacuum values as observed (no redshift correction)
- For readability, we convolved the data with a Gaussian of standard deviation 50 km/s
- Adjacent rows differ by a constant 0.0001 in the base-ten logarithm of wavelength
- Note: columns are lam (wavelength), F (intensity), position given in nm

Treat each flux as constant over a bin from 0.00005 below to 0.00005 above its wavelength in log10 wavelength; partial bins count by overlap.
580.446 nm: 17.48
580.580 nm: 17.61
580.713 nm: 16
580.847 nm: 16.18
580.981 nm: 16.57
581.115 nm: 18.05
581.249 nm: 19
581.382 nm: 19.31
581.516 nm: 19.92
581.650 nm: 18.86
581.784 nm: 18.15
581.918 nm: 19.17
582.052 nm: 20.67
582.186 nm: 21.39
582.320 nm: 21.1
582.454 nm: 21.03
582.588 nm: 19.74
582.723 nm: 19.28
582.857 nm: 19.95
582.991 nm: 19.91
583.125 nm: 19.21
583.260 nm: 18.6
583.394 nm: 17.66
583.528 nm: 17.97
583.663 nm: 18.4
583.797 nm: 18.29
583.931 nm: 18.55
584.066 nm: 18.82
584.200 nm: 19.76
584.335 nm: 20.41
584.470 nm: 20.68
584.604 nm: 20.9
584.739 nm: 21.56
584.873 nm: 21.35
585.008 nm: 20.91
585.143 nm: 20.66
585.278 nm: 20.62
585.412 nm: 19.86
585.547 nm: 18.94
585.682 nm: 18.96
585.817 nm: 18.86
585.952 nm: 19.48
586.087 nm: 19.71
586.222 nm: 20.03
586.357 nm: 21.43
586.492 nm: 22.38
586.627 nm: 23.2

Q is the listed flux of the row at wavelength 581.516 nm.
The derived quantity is 19.92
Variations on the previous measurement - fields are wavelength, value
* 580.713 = 16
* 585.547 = 18.94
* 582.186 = 21.39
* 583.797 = 18.29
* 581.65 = 18.86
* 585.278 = 20.62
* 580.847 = 16.18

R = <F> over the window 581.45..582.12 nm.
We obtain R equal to 19.4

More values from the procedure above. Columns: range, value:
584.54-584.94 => 21.3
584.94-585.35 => 20.7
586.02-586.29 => 19.9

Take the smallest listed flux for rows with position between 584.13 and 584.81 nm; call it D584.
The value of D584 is 19.76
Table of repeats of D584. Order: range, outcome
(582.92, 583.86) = 17.66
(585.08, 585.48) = 19.86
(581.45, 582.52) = 18.15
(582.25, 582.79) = 19.28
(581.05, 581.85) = 18.05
